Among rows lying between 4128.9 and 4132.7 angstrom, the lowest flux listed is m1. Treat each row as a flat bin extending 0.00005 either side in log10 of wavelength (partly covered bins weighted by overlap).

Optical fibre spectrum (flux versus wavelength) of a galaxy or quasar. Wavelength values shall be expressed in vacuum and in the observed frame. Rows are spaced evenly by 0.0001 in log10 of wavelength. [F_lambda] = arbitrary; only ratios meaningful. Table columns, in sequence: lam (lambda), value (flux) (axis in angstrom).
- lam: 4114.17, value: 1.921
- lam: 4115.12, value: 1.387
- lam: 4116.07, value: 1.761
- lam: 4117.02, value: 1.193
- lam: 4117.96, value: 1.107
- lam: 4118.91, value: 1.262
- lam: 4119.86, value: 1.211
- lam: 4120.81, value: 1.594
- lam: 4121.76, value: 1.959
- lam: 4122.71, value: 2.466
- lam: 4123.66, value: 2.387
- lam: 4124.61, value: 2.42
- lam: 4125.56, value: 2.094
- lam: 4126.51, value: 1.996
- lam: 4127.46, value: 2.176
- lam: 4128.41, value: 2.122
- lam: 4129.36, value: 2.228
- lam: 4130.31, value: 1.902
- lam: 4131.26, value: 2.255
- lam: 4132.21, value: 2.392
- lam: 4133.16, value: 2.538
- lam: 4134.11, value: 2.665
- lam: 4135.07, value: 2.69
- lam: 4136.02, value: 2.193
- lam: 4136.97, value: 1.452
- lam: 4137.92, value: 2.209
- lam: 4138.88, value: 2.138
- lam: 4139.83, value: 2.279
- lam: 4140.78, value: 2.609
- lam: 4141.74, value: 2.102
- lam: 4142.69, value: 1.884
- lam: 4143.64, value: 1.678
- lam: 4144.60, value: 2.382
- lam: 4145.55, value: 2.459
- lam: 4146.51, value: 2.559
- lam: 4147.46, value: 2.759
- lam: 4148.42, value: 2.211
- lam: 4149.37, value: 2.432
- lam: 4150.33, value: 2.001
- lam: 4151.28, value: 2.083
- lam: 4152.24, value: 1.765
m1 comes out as 1.902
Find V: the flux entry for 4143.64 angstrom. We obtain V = 1.678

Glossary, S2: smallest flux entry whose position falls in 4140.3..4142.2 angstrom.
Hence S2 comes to 2.102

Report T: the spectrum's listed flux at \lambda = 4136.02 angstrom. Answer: 2.193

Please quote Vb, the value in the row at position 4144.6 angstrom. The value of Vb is 2.382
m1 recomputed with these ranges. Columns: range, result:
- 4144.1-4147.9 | 2.382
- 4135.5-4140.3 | 1.452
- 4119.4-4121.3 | 1.211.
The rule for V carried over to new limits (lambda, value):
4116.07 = 1.761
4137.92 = 2.209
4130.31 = 1.902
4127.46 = 2.176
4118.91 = 1.262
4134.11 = 2.665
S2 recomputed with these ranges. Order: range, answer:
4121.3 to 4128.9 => 1.959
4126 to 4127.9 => 1.996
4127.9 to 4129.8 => 2.122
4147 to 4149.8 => 2.211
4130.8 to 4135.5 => 2.255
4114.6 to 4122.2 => 1.107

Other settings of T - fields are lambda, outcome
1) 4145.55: 2.459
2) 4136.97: 1.452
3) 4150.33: 2.001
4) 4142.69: 1.884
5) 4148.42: 2.211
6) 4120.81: 1.594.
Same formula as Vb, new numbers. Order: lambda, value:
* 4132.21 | 2.392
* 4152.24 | 1.765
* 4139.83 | 2.279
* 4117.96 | 1.107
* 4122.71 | 2.466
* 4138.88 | 2.138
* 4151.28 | 2.083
